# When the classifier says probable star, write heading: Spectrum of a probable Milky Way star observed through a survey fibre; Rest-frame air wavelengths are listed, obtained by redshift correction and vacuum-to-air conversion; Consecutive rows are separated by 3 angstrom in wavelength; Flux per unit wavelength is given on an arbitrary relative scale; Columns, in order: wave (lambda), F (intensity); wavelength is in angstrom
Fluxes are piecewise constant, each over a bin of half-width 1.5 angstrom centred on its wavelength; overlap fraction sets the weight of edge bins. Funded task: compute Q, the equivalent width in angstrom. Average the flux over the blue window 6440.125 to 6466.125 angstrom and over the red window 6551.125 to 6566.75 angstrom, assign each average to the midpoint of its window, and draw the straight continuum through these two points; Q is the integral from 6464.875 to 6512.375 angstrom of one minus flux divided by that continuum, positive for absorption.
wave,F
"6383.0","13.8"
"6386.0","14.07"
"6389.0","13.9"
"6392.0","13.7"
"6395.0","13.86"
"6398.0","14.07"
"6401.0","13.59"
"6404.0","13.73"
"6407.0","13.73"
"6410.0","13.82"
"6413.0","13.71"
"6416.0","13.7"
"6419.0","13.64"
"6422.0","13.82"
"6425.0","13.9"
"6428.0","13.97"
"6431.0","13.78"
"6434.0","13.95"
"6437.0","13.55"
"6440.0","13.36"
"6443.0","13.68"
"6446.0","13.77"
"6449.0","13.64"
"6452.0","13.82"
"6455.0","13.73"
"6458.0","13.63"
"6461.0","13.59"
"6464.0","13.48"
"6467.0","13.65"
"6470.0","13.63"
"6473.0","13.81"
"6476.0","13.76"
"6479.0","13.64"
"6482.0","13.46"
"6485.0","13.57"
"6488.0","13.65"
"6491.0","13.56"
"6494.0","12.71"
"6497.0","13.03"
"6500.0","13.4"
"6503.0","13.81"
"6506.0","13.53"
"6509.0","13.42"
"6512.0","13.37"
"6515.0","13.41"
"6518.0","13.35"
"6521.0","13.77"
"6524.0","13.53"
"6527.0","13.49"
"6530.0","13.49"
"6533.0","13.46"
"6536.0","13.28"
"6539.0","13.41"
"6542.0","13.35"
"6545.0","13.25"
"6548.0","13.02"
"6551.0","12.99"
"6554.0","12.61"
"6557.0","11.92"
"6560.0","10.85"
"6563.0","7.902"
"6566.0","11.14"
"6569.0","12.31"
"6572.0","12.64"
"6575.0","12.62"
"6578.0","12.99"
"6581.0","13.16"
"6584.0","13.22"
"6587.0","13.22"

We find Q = -2.7 angstrom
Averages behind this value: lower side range 13.7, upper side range 11.1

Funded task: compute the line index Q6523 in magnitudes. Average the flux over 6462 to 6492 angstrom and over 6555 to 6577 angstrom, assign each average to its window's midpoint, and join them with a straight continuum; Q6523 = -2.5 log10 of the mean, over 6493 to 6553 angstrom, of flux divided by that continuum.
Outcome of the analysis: -0.07 mag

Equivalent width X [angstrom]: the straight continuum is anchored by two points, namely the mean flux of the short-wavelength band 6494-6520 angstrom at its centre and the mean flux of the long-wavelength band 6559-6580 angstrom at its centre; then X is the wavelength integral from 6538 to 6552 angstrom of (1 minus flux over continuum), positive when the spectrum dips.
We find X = -1.07 angstrom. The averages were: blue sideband 13.4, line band 13.2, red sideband 11.5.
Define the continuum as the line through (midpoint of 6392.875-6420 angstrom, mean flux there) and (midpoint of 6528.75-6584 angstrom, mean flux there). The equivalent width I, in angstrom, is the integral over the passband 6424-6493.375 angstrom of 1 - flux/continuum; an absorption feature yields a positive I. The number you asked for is -1.8 angstrom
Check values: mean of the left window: 13.8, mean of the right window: 12.5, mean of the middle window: 13.7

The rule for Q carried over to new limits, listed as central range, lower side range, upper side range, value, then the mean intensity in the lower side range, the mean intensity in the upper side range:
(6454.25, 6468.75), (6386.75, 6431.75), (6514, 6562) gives -0.1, 13.8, 13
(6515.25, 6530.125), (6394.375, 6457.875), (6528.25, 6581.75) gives -0.9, 13.7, 12.5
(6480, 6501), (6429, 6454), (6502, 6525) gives 0.4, 13.7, 13.5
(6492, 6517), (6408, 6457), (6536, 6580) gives -0.9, 13.7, 12.3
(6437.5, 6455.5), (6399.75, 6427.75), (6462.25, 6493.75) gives 0.0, 13.7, 13.6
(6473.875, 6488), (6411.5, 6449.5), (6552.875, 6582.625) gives -0.6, 13.7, 11.8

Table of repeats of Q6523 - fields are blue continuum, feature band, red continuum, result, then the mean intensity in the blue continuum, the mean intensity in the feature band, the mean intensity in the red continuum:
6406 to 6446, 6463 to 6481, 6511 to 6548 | -0.01 mag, 13.7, 13.7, 13.4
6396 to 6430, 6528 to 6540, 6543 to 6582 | -0.08 mag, 13.8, 13.4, 12.1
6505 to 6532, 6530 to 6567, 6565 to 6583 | 0.06 mag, 13.5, 12.3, 12.5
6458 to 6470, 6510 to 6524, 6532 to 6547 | -0.01 mag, 13.6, 13.5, 13.3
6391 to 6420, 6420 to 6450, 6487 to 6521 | -0.01 mag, 13.8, 13.7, 13.4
